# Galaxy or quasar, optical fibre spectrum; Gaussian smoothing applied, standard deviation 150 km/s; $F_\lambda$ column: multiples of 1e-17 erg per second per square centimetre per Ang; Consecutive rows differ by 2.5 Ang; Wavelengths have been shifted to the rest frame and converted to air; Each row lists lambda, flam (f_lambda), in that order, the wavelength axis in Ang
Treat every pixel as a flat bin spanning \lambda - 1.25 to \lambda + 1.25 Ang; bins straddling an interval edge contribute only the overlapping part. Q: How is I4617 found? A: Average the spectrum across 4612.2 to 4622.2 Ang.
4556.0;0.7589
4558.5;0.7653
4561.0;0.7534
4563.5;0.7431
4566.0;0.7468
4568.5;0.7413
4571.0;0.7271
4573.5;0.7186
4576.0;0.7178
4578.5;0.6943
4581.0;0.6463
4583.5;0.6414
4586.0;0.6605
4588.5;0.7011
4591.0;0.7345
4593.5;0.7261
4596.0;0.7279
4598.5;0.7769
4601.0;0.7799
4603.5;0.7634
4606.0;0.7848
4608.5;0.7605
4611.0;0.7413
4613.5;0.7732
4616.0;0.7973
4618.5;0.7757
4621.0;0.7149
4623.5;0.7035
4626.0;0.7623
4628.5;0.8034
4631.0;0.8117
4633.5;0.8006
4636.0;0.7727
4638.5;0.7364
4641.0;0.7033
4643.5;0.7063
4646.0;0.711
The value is 0.765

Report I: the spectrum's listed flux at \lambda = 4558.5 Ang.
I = 0.7653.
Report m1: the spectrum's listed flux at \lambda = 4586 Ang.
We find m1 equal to 0.6605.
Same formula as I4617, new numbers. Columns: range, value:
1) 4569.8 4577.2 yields 0.721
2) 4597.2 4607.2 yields 0.776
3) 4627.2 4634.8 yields 0.805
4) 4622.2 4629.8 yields 0.756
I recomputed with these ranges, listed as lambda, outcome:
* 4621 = 0.7149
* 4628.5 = 0.8034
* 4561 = 0.7534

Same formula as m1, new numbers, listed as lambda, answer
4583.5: 0.6414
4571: 0.7271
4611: 0.7413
